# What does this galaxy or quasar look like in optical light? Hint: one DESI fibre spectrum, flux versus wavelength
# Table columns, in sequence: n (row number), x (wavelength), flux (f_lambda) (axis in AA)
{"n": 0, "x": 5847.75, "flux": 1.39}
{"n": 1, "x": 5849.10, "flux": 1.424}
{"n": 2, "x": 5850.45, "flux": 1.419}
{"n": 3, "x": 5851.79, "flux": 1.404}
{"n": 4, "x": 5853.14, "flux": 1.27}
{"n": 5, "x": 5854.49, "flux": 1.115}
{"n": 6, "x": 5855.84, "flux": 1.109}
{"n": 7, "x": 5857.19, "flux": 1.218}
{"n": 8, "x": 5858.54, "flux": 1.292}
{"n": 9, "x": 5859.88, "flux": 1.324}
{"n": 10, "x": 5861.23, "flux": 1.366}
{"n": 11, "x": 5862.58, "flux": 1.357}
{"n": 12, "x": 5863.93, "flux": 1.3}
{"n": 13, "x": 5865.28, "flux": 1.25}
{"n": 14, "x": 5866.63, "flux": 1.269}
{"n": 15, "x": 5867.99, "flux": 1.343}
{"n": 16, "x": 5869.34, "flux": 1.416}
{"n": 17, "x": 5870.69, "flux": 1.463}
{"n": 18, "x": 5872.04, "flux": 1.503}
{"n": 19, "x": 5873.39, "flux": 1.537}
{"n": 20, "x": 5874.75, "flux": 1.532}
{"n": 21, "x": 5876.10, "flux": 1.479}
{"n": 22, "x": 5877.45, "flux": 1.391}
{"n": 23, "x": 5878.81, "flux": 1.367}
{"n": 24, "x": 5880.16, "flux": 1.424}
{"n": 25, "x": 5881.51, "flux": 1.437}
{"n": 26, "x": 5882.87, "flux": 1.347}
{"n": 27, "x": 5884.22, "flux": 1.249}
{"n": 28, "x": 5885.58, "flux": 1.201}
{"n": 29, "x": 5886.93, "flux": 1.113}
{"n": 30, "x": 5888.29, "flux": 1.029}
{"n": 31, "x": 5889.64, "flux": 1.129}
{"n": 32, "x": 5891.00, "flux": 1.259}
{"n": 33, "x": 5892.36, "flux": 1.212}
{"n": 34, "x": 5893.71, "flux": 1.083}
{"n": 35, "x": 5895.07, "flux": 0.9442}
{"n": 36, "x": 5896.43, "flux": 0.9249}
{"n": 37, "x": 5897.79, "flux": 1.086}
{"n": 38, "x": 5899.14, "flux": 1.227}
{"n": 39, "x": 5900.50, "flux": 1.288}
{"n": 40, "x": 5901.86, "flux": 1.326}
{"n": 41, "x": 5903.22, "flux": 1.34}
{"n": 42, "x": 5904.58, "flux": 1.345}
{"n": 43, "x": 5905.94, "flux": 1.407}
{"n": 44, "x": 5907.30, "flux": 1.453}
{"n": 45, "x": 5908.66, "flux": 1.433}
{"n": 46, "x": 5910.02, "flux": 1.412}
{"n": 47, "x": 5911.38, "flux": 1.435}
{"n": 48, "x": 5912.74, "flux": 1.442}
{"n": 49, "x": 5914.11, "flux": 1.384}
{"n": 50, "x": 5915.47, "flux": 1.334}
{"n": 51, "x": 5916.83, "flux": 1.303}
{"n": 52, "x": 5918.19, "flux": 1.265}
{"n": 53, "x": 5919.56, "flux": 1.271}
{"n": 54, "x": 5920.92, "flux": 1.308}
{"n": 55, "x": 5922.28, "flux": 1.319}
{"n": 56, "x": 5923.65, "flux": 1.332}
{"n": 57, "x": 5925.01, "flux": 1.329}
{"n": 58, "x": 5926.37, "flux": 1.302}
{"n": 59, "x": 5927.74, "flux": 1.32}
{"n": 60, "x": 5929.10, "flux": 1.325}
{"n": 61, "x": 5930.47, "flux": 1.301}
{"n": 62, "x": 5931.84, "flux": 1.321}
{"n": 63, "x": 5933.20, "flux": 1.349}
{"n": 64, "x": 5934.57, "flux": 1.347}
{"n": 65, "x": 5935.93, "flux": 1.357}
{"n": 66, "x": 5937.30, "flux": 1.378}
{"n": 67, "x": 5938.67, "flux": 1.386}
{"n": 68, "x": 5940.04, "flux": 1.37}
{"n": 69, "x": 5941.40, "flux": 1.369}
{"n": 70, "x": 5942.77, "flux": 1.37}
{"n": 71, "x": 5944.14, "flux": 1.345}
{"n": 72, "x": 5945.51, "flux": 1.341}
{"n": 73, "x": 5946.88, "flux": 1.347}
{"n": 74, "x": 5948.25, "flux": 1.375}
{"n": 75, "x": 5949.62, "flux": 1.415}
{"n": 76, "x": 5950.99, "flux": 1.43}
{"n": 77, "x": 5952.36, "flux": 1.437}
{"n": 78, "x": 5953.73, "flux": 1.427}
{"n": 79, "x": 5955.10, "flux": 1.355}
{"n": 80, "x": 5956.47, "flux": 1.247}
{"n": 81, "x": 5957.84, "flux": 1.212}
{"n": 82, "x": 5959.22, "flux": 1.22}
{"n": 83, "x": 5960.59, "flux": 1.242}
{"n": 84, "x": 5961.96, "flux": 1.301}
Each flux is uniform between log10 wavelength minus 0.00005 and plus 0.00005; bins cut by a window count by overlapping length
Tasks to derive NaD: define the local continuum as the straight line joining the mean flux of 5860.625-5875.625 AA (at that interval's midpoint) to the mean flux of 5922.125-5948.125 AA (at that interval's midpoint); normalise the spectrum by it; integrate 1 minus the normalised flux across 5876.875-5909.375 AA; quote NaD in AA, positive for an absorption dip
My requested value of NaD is 3.0 AA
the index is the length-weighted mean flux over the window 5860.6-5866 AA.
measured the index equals 1.32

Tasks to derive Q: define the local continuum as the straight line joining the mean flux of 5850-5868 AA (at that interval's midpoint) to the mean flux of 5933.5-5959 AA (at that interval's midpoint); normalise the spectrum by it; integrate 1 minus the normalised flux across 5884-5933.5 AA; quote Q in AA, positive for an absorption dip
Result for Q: 2.0 AA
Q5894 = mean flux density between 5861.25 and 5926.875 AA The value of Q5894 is 1.31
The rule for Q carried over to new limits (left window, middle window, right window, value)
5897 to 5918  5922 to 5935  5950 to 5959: 0.20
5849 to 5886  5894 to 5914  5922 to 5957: 0.94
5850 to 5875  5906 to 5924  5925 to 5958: -0.20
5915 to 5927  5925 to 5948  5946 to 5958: -0.14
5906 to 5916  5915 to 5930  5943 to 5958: 0.96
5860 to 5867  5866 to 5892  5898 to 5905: -0.74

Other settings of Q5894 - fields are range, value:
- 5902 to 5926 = 1.36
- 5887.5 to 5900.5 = 1.11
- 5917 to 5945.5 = 1.33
